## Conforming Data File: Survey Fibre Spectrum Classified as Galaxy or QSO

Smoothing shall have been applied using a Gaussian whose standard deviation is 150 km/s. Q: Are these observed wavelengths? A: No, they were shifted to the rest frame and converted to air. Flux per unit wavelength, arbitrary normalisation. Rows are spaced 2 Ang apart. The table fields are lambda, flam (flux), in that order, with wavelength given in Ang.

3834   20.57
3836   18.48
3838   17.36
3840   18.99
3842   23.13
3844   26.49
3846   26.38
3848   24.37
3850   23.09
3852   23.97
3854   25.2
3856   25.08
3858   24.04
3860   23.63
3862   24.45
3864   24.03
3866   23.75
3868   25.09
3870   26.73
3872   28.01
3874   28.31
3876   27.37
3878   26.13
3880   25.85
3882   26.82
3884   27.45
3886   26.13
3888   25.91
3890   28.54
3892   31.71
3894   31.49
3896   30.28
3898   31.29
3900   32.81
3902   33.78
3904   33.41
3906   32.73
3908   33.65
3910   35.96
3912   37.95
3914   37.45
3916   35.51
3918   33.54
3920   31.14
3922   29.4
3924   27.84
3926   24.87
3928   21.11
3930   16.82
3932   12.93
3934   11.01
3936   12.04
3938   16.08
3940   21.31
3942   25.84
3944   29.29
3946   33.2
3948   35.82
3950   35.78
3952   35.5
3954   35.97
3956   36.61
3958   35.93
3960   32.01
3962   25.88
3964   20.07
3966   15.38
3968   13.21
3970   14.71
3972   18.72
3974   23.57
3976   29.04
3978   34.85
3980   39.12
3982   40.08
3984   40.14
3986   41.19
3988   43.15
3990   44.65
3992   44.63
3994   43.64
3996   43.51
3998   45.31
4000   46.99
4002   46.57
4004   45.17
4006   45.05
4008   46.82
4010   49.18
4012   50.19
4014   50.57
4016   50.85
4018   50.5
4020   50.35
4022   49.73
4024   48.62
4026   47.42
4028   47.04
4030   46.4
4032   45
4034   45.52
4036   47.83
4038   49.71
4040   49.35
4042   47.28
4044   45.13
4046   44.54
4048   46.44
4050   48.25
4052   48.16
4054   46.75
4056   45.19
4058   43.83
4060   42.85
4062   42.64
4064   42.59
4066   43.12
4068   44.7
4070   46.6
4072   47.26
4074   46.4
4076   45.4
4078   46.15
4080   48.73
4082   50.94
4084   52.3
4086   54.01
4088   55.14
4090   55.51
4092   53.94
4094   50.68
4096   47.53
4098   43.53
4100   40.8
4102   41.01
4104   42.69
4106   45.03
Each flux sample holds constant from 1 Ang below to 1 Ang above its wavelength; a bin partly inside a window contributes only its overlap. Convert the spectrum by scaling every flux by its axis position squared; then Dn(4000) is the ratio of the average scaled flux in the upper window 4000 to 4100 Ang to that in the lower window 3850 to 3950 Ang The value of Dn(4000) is 1.9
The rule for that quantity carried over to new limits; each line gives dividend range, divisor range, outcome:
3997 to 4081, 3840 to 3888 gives 2.02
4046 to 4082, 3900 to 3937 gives 1.76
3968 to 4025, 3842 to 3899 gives 1.68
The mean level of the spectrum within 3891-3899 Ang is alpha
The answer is 31.2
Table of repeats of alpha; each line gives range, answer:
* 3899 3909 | 33.3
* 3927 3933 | 17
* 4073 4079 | 46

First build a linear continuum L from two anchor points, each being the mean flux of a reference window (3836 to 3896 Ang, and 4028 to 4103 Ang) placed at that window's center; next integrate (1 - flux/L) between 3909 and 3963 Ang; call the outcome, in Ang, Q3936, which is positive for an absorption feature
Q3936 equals 7.5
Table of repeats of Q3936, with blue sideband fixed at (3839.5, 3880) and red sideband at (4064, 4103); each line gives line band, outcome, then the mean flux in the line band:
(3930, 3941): 6.0 Ang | 14.9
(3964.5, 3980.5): 6.0 Ang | 23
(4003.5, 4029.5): -4.8 Ang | 48.6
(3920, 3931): 2.4 Ang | 24.7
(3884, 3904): -1.2 Ang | 30.2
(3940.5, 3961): 0.6 Ang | 33.3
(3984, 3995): -1.4 Ang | 43.2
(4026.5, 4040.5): -1.4 Ang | 47.2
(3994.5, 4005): -1.6 Ang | 45.4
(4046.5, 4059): -0.4 Ang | 46.4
